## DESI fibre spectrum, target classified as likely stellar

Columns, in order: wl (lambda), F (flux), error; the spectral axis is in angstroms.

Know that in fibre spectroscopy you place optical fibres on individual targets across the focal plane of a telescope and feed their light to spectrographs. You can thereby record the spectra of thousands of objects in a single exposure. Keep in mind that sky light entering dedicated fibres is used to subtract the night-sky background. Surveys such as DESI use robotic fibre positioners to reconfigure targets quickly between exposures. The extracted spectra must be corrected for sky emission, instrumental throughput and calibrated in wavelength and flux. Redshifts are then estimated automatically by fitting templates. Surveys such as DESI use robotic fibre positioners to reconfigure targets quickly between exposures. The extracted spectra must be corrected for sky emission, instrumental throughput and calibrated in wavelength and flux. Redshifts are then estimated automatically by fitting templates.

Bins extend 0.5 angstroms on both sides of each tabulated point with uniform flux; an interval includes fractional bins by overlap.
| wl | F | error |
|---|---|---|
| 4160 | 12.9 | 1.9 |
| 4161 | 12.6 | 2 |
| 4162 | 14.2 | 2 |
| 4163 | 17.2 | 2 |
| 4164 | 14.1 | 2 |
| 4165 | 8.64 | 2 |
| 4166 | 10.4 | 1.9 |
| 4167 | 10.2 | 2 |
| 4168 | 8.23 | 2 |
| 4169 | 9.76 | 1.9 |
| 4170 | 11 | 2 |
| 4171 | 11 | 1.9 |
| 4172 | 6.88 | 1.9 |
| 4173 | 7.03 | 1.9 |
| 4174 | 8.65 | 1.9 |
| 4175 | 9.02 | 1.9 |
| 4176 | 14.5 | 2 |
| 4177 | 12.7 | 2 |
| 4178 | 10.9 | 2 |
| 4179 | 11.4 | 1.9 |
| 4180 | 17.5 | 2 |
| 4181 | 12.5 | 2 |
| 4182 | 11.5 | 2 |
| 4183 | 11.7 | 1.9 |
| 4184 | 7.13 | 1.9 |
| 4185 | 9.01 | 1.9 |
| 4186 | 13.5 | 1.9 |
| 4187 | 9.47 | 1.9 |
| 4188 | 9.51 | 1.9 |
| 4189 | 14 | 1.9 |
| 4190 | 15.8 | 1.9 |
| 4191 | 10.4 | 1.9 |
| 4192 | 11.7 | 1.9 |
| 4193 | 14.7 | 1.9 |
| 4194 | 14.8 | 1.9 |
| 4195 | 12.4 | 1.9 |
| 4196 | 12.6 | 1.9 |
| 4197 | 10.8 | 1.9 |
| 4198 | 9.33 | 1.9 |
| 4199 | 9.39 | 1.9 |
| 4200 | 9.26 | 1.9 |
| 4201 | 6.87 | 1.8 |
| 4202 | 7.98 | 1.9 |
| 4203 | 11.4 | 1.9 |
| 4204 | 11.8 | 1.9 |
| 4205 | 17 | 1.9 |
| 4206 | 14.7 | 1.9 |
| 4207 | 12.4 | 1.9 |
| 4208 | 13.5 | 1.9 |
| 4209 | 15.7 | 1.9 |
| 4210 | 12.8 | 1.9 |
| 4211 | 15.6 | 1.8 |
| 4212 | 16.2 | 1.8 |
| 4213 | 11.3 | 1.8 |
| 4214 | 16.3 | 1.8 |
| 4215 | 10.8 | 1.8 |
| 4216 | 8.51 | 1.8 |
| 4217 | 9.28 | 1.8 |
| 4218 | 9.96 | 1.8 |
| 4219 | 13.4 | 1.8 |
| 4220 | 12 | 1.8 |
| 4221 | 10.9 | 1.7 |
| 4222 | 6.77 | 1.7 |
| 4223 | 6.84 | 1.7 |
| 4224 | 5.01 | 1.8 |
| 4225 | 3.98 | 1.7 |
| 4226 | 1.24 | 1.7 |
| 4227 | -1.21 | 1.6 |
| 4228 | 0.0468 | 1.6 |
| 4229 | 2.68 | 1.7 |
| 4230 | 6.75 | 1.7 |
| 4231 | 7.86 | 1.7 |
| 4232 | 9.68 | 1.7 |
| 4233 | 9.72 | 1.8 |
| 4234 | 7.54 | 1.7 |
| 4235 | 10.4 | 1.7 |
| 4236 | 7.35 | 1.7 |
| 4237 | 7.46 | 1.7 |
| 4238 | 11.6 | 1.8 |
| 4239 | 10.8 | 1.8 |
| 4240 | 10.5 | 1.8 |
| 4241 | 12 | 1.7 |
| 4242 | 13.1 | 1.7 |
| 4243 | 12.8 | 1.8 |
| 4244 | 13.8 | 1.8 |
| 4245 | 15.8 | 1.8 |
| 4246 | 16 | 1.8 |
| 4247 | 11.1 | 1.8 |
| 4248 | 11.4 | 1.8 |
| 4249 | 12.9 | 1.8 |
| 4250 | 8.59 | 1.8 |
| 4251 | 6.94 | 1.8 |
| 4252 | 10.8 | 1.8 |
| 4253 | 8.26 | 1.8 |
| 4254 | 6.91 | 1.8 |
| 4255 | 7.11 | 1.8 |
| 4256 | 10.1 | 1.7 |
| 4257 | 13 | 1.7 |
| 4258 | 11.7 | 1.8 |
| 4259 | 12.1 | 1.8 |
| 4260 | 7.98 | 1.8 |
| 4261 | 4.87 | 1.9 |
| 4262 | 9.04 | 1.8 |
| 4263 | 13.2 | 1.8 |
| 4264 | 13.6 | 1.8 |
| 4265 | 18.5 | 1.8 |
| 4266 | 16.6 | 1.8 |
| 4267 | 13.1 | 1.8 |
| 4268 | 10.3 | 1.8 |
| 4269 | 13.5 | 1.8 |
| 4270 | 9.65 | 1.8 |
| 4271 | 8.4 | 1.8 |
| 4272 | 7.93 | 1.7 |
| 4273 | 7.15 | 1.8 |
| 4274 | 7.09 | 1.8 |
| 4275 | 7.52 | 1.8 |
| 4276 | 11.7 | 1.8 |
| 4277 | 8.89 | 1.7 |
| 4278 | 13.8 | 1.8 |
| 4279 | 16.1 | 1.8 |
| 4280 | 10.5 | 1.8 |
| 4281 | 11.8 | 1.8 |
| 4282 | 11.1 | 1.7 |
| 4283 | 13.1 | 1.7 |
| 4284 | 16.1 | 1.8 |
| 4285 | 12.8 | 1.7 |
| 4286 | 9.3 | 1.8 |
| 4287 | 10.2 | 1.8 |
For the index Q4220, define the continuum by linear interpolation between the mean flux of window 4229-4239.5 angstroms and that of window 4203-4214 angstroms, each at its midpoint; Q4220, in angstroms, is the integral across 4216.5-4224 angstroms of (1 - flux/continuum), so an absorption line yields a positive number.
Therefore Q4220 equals 1.3 angstroms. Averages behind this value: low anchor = 14.1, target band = 9.55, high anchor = 8.62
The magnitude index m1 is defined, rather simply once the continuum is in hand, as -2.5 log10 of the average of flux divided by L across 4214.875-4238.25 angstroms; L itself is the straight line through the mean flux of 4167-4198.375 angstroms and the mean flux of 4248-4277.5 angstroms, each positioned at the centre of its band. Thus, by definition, 0.41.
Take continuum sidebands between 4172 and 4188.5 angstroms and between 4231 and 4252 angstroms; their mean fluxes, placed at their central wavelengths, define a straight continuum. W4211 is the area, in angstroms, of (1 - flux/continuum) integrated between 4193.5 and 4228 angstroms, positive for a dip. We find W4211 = 1.5 angstroms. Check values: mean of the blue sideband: 10.9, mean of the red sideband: 10.9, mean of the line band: 10.4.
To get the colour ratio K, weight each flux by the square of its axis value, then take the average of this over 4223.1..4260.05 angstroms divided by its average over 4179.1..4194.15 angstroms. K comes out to 0.8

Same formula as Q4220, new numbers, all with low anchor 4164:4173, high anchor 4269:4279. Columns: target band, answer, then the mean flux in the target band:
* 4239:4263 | -2.7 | 10.8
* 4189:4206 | -3.8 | 11.8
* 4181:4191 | -1.7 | 11.3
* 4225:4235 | 4.7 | 5.15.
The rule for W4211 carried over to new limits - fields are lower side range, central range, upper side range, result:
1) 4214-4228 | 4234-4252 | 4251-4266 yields -3.59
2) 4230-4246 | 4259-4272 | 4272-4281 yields -1.28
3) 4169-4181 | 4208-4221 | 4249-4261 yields -3.10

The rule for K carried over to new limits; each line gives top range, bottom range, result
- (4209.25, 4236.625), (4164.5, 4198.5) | 0.79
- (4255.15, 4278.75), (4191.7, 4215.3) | 0.90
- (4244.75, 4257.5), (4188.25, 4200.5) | 0.90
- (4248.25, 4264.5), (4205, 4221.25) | 0.78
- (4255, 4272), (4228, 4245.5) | 1.18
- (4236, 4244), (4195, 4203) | 1.16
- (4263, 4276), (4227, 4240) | 1.53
